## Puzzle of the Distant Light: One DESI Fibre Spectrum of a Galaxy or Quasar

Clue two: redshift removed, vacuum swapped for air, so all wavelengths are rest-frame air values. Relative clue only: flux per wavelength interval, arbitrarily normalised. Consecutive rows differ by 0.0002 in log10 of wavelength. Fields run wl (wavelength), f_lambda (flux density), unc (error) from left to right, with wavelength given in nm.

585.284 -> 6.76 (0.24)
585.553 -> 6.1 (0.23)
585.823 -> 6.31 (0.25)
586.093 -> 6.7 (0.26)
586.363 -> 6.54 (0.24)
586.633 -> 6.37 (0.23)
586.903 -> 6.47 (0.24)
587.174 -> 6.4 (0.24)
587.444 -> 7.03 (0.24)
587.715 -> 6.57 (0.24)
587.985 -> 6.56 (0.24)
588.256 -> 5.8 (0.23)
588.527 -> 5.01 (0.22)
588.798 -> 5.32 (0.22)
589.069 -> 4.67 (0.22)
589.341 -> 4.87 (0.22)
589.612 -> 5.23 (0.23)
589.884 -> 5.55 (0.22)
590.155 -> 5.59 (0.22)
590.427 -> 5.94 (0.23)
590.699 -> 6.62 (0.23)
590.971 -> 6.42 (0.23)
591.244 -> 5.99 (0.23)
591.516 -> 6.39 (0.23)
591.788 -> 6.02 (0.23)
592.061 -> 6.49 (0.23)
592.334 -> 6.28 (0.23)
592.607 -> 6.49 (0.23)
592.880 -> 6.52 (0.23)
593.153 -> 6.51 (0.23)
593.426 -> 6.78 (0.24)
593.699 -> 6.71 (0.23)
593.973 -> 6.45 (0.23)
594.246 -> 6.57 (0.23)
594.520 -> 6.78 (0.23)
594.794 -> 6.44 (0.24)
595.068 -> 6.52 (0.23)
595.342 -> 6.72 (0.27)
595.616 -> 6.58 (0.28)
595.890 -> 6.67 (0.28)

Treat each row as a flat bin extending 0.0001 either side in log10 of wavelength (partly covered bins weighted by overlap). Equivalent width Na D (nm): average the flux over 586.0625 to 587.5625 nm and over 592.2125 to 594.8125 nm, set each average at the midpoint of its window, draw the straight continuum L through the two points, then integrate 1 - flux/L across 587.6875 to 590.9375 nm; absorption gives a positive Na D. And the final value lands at 0.46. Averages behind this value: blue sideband 6.57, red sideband 6.56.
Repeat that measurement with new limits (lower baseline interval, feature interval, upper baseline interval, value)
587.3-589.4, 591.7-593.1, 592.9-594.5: 0.006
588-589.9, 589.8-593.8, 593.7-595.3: -0.238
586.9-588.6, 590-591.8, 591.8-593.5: 0.074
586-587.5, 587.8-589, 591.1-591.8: 0.143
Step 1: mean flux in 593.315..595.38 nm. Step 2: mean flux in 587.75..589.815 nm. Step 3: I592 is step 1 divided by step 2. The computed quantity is 1.22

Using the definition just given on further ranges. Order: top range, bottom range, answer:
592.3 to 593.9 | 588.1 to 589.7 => 1.27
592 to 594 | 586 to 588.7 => 1.03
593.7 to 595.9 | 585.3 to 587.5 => 1.02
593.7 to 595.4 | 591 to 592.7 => 1.05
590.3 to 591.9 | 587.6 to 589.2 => 1.10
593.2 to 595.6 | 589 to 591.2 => 1.17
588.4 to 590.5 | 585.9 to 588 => 0.80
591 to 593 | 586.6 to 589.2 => 1.05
